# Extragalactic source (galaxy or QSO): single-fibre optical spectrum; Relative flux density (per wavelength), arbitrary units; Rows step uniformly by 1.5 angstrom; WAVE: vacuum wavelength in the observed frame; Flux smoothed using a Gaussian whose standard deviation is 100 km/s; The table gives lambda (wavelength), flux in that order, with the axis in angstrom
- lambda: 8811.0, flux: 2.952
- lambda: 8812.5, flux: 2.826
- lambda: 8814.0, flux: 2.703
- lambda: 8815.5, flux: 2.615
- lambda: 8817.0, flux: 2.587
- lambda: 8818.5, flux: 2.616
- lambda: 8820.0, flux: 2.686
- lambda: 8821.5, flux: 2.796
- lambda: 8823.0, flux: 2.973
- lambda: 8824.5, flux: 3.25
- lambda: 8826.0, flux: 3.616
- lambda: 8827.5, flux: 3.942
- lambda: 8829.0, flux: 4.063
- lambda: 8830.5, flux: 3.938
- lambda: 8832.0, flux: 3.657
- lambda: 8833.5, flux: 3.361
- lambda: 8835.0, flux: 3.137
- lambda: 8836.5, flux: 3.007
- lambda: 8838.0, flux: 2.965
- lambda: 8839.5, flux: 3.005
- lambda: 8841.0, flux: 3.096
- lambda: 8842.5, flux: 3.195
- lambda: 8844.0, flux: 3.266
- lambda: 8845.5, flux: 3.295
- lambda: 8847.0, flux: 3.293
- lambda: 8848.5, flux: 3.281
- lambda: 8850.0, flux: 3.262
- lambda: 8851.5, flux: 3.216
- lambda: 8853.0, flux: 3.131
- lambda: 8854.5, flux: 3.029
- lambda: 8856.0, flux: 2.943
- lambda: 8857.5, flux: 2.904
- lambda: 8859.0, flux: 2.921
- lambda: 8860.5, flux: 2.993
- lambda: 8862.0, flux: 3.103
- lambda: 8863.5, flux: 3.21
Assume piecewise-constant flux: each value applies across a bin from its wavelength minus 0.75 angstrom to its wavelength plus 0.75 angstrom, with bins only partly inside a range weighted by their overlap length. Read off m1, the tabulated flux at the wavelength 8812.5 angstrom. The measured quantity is 2.826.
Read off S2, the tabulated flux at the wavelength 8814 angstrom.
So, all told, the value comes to 2.703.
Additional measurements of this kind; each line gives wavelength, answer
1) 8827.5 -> 3.942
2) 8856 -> 2.943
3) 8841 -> 3.096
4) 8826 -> 3.616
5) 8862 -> 3.103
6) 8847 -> 3.293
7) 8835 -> 3.137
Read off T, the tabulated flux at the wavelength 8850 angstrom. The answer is 3.262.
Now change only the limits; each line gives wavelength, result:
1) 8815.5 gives 2.615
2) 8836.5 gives 3.007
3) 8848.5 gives 3.281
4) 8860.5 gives 2.993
